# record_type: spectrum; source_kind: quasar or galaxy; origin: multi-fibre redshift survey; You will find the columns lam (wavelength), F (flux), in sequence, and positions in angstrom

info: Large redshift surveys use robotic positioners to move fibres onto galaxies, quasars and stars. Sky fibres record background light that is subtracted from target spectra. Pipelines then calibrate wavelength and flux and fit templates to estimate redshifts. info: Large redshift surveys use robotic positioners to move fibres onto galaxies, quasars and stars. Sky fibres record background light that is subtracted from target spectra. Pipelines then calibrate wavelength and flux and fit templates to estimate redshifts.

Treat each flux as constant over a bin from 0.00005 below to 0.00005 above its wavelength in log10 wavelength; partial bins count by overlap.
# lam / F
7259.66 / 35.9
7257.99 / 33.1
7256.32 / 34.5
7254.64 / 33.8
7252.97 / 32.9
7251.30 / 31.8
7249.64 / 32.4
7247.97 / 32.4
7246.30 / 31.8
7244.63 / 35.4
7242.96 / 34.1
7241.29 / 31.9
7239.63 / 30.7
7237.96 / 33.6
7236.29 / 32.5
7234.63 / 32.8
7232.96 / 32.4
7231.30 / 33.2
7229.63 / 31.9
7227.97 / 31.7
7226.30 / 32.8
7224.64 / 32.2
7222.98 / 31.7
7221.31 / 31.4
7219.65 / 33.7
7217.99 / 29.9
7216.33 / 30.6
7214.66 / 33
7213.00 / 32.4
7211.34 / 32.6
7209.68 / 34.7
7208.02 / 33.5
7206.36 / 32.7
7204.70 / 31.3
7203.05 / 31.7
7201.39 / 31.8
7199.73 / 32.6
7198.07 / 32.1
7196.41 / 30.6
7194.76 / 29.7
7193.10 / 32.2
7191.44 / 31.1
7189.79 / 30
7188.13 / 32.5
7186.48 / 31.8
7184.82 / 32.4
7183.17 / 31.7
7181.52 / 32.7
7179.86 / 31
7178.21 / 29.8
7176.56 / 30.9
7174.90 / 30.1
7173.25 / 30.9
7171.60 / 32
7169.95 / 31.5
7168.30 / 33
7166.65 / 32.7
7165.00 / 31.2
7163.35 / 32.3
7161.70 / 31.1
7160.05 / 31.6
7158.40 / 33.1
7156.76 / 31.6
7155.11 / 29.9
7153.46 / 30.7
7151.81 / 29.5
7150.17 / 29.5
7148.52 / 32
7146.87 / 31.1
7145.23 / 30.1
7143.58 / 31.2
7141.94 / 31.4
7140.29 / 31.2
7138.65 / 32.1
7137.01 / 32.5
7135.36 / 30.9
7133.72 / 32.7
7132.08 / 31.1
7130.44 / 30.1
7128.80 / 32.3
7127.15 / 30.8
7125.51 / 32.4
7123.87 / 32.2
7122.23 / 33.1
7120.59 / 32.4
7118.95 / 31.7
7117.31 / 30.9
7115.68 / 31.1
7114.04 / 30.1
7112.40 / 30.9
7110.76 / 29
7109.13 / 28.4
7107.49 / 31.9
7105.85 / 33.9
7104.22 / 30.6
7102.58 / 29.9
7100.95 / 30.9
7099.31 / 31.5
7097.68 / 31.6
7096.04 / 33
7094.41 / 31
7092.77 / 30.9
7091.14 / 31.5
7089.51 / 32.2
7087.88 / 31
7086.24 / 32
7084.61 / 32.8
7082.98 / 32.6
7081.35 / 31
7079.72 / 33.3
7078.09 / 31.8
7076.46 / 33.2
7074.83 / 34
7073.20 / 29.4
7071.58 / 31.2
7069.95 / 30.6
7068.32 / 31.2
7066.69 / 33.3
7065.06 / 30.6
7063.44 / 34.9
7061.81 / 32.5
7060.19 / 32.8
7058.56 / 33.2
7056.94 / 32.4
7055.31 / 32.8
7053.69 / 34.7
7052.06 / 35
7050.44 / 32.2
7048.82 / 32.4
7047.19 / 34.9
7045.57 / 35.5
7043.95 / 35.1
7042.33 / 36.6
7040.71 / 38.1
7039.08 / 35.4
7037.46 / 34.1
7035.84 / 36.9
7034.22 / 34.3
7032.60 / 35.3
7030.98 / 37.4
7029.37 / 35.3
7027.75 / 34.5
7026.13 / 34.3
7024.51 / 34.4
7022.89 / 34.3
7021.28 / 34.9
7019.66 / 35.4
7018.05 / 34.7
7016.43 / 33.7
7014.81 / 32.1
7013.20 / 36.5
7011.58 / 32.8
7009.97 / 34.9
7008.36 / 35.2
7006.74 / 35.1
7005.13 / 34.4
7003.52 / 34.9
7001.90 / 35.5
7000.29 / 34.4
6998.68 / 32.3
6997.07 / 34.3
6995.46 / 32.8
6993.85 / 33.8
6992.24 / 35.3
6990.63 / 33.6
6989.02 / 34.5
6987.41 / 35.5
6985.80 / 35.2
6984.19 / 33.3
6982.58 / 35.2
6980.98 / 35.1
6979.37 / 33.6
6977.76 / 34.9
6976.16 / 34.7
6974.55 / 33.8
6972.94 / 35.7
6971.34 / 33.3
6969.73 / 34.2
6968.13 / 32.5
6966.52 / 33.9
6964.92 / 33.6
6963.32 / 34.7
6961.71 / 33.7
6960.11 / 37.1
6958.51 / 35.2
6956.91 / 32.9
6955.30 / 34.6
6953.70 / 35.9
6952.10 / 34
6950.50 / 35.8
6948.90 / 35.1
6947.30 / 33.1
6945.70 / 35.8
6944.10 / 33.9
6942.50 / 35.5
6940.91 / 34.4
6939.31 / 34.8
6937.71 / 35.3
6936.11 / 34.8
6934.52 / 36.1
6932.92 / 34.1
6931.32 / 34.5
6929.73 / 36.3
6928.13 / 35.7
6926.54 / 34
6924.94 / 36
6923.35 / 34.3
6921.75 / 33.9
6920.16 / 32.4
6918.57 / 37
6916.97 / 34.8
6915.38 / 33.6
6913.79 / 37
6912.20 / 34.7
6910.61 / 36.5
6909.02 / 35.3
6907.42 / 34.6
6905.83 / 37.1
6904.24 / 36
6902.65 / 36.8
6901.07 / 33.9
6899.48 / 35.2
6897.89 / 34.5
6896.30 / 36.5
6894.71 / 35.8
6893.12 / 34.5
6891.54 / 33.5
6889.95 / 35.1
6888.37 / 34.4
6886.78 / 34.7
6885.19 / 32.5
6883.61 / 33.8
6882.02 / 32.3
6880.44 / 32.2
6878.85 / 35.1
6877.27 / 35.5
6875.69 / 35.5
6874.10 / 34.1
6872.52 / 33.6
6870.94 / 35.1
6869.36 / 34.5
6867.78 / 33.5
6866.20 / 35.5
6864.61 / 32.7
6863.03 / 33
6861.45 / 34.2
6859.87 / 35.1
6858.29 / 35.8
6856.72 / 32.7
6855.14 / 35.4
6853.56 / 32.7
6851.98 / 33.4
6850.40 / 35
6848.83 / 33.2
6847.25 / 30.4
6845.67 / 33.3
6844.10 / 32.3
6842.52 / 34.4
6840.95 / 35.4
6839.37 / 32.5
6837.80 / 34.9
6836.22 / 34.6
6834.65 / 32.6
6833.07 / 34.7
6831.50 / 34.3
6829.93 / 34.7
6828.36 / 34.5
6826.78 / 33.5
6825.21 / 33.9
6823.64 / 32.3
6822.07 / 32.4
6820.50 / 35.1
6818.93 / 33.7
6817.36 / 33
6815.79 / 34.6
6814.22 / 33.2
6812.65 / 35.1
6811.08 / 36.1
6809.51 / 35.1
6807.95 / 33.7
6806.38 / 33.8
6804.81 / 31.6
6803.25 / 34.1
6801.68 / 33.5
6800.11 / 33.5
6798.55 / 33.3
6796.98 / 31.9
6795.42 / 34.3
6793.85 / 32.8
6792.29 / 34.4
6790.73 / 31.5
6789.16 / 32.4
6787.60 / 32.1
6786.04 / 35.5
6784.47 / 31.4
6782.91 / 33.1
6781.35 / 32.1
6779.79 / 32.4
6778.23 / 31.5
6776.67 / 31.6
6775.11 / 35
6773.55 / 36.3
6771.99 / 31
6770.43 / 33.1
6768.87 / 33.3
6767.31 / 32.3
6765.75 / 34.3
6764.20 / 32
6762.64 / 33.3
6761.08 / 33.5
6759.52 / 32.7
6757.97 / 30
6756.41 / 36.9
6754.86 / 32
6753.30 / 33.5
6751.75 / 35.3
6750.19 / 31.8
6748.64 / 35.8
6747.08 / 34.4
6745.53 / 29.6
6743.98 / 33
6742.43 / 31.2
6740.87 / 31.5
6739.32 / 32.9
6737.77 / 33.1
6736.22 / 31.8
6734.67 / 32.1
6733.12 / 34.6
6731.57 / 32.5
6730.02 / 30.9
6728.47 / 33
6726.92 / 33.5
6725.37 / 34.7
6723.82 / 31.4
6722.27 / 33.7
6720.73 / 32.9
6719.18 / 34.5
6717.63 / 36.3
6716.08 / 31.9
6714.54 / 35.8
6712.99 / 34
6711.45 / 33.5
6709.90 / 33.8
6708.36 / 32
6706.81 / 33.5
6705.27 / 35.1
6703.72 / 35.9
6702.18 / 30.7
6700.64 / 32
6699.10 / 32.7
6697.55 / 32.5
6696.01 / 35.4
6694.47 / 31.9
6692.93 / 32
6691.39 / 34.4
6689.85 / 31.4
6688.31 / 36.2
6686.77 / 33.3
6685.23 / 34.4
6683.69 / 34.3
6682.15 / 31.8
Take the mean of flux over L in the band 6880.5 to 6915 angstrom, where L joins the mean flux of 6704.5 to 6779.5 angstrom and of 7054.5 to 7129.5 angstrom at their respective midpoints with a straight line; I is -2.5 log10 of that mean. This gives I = -0.08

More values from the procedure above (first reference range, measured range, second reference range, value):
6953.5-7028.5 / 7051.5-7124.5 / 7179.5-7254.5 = 0.05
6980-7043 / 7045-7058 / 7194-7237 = 0.02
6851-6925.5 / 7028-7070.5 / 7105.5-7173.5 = -0.05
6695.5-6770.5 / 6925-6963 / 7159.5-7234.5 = -0.08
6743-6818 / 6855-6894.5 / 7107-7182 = -0.05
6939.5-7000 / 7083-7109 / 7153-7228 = 0.04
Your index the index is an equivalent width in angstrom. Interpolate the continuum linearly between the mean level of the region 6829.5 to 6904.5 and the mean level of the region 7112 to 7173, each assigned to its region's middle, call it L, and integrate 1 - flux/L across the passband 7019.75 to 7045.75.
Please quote -2.3 angstrom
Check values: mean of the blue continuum 34.2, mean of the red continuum 31.5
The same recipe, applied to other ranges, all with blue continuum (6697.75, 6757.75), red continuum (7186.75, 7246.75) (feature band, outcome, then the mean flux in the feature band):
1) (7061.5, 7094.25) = 0.5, 32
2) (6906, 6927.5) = -1.4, 35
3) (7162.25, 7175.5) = 0.2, 31.7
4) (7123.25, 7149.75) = 0.7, 31.5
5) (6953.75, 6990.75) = -2.0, 34.4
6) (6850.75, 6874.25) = -0.8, 34.1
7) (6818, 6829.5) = -0.2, 33.7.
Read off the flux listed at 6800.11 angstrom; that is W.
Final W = 33.5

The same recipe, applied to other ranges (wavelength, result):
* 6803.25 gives 34.1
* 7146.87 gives 31.1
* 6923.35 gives 34.3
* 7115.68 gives 31.1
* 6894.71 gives 35.8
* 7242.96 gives 34.1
